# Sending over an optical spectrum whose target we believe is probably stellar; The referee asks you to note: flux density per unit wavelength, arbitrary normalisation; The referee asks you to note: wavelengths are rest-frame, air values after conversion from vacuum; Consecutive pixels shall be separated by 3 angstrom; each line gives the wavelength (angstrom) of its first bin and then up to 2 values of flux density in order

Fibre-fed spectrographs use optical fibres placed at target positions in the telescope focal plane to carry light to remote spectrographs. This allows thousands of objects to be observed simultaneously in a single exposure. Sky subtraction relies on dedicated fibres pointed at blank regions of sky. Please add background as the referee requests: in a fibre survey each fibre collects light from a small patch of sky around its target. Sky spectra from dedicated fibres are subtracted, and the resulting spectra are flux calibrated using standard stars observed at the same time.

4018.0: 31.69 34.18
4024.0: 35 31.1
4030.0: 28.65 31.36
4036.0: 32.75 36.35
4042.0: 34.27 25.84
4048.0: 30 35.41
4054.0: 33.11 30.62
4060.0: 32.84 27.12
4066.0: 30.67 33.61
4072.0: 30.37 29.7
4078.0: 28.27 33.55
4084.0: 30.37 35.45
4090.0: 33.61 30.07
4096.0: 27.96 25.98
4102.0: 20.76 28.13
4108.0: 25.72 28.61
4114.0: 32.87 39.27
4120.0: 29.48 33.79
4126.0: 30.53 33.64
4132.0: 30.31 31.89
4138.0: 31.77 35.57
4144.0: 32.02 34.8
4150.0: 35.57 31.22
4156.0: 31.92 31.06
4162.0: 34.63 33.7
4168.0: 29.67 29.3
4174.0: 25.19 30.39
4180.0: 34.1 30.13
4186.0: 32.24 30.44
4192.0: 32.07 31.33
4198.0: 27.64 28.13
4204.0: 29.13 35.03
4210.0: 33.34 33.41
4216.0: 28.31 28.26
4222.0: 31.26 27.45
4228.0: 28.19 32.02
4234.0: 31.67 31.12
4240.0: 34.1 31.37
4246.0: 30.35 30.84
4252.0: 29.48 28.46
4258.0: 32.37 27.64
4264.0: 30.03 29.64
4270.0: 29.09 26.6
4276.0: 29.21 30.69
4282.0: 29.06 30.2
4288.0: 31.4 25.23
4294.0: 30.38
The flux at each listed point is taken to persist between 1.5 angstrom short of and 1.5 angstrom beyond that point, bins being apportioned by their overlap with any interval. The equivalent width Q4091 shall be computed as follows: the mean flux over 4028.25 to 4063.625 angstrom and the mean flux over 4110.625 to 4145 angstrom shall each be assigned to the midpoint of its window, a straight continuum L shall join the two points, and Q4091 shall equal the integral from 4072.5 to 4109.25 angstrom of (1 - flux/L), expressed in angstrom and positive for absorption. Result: 3.4 angstrom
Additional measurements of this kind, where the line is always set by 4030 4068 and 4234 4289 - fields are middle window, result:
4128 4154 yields -1.7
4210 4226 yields 0.1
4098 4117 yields 1.9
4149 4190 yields -0.8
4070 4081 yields 0.4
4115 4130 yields -1.1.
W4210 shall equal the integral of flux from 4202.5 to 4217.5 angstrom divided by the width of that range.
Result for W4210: 31.8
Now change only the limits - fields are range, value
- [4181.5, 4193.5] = 31.2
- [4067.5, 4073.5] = 32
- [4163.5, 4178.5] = 29.7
